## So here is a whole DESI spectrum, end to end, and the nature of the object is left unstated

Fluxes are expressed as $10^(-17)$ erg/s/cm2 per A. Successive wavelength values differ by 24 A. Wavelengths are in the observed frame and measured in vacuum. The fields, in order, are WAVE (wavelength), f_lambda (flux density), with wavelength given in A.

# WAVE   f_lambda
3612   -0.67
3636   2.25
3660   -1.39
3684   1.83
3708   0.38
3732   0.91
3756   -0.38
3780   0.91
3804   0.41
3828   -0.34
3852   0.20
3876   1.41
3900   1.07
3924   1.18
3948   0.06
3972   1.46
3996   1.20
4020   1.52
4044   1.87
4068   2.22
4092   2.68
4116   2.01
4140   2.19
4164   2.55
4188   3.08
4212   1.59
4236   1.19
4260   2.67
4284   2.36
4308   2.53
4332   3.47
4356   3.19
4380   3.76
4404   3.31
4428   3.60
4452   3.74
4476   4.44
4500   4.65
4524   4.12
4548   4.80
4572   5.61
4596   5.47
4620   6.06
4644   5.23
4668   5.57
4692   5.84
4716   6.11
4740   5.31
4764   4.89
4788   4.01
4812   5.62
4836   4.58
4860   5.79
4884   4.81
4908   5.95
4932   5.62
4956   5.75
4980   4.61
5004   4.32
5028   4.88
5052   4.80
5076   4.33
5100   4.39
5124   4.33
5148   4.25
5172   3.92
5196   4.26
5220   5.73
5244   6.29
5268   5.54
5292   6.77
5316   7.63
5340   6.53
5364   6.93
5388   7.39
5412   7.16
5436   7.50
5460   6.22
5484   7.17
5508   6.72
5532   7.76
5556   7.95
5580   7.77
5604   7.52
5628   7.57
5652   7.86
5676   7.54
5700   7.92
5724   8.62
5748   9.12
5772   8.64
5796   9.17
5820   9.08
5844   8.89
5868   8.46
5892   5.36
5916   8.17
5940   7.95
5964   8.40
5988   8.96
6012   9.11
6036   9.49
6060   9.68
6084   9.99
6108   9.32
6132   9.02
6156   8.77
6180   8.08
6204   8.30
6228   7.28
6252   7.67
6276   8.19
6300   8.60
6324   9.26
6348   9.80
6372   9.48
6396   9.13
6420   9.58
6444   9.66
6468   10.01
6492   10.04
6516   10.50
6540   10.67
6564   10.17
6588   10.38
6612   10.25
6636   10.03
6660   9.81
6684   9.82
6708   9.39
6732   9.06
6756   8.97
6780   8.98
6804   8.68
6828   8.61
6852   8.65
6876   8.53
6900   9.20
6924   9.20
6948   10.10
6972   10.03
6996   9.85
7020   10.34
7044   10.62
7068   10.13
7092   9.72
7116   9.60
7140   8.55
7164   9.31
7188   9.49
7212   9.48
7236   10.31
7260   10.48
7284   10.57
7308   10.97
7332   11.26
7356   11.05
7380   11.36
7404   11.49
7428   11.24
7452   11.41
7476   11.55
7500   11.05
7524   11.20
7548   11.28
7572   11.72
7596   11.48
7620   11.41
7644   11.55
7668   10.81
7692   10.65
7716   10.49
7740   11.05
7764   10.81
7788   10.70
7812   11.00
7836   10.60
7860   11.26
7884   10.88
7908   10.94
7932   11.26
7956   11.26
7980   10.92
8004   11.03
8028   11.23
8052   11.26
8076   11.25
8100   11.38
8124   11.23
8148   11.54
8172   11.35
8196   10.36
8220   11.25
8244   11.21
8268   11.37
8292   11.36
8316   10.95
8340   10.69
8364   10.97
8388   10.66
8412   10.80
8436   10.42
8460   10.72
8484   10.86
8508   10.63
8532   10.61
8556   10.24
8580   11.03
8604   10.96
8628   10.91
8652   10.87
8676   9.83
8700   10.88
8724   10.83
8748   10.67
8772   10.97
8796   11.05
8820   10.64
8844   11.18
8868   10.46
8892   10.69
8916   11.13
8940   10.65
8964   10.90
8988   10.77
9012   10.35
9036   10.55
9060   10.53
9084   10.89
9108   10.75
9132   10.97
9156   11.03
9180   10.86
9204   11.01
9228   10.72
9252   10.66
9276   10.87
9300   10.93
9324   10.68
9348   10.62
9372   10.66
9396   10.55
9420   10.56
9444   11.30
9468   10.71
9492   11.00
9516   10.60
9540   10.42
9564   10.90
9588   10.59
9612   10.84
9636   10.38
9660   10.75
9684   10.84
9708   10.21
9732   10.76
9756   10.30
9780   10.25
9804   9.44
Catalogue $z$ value 0.00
